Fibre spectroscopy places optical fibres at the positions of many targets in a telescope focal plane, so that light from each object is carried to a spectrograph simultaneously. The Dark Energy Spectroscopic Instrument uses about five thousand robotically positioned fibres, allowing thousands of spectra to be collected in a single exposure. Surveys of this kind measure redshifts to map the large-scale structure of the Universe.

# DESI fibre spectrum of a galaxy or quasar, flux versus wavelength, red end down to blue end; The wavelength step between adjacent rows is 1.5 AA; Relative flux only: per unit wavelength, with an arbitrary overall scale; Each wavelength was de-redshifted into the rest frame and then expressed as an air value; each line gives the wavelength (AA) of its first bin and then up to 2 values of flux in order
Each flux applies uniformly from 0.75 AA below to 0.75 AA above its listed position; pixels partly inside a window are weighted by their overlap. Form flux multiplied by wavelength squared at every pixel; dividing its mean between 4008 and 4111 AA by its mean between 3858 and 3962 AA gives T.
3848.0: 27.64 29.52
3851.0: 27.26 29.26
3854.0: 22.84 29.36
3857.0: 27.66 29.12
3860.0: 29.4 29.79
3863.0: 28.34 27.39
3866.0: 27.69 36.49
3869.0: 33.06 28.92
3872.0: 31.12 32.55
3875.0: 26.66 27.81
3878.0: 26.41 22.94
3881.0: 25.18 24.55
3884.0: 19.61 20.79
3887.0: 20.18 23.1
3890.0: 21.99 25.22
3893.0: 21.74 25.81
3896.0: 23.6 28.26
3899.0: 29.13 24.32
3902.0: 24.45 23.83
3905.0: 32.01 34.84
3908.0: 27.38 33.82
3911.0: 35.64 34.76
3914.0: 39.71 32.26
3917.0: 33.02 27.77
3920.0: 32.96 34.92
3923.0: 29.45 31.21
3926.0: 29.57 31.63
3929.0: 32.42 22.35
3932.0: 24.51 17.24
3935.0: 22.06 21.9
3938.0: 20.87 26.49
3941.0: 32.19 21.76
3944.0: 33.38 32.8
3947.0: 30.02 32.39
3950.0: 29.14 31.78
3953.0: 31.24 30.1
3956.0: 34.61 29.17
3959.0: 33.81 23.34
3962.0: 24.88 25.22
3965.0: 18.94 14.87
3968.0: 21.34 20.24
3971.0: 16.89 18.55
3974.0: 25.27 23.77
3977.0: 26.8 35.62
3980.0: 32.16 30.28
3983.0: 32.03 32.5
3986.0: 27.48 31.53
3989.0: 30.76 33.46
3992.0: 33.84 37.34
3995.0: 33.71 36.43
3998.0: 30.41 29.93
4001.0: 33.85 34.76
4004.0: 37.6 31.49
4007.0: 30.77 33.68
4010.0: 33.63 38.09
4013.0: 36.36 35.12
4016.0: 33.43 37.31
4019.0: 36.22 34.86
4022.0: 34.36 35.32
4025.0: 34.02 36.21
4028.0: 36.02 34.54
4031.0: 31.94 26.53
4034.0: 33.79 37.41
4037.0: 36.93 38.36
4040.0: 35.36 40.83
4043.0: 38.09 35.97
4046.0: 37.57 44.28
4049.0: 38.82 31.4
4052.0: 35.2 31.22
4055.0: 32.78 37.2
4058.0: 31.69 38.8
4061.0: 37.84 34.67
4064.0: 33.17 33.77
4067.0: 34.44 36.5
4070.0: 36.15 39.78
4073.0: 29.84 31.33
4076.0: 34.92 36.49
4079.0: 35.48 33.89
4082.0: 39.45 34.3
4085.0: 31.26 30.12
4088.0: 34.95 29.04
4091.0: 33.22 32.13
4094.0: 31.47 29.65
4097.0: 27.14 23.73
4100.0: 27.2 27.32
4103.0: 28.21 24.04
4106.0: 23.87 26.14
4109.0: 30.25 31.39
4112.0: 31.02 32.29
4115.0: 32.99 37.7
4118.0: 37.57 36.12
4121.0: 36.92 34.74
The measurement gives 1.28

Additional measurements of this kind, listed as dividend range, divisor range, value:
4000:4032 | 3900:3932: 1.18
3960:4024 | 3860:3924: 1.13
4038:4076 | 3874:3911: 1.50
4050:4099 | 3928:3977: 1.38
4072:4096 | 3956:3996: 1.26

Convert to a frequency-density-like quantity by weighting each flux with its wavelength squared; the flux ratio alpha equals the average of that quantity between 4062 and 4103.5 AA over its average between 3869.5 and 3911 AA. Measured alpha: 1.4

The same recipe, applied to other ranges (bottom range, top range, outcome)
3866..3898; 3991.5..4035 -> 1.41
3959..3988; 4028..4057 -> 1.45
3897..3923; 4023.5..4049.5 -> 1.24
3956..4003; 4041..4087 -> 1.30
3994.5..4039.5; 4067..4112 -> 0.94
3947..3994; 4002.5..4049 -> 1.31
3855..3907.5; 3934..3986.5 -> 1.04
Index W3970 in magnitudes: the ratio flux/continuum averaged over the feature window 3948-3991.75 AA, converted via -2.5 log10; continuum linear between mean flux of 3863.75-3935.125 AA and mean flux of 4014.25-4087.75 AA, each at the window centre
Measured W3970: 0.140 mag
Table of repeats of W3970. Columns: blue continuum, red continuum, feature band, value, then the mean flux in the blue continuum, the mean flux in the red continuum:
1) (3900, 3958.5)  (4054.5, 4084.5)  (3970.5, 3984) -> 0.16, 29.5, 35.1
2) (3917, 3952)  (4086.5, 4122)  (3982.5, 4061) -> -0.18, 28.3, 30.6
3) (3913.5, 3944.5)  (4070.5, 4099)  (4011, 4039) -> -0.13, 28.3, 32.6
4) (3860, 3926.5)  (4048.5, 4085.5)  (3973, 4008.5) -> 0.01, 28.4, 34.8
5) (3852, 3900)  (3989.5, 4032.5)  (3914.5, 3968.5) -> 0.09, 26.7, 34.3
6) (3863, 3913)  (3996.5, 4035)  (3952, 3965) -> 0.09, 27.3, 34.1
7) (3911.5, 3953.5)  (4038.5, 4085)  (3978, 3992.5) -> 0.00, 29.3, 35.7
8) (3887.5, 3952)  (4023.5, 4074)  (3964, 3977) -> 0.46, 28.4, 35.5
